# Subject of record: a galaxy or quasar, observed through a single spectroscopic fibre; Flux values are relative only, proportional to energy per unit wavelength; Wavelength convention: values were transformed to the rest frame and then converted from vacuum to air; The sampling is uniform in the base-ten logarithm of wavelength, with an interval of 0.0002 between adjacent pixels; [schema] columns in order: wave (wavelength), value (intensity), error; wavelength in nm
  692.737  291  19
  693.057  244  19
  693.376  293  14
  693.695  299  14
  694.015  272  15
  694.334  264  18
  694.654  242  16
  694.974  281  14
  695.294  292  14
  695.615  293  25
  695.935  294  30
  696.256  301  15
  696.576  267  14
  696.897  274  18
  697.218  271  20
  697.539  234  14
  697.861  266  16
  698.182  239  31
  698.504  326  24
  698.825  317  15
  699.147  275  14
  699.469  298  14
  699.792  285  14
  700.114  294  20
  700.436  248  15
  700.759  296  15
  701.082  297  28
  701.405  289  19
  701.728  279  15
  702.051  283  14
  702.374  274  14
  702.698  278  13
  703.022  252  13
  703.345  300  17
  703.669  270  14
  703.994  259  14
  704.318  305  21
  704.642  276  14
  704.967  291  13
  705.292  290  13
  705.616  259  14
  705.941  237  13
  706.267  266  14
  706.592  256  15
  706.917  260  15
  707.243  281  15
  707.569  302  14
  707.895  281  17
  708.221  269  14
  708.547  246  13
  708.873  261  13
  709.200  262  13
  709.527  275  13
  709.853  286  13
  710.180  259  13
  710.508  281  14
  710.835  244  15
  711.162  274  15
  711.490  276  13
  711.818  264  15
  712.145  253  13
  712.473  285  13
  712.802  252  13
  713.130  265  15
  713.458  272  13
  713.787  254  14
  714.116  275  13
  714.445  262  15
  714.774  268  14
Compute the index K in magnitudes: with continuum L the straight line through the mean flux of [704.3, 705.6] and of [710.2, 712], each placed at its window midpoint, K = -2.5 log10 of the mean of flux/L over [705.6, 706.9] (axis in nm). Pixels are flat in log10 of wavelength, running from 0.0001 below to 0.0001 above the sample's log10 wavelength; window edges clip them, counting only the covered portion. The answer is 0.11 mag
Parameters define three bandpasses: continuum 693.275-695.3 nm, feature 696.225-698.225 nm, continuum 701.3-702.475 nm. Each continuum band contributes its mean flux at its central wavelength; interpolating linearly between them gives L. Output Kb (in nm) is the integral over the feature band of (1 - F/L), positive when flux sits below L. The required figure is 0.104 nm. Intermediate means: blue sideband 276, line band 264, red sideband 281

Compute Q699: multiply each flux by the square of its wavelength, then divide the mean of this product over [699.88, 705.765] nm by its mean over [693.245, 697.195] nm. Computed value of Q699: 1.0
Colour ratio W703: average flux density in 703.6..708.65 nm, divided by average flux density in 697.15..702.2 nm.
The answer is 1.0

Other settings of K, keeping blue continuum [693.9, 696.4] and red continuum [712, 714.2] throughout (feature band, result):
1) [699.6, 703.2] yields -0.02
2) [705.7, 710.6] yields 0.00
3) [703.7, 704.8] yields -0.03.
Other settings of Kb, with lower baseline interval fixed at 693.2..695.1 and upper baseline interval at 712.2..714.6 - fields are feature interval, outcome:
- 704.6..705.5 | -0.053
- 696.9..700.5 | -0.073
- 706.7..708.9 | -0.027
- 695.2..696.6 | -0.089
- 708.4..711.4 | 0.019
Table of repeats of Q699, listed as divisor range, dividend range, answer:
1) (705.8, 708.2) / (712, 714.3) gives 1.00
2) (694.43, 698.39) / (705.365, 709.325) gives 1.01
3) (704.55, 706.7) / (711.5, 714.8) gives 1.01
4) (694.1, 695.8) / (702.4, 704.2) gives 1.02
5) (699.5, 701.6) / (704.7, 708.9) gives 0.96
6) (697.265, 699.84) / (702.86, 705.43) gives 1.02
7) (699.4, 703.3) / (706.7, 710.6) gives 0.99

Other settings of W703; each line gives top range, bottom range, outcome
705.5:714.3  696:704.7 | 0.95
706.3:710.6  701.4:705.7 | 0.97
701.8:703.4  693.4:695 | 1.01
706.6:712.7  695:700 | 0.95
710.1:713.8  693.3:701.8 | 0.95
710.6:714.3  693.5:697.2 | 0.95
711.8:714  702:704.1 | 0.96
